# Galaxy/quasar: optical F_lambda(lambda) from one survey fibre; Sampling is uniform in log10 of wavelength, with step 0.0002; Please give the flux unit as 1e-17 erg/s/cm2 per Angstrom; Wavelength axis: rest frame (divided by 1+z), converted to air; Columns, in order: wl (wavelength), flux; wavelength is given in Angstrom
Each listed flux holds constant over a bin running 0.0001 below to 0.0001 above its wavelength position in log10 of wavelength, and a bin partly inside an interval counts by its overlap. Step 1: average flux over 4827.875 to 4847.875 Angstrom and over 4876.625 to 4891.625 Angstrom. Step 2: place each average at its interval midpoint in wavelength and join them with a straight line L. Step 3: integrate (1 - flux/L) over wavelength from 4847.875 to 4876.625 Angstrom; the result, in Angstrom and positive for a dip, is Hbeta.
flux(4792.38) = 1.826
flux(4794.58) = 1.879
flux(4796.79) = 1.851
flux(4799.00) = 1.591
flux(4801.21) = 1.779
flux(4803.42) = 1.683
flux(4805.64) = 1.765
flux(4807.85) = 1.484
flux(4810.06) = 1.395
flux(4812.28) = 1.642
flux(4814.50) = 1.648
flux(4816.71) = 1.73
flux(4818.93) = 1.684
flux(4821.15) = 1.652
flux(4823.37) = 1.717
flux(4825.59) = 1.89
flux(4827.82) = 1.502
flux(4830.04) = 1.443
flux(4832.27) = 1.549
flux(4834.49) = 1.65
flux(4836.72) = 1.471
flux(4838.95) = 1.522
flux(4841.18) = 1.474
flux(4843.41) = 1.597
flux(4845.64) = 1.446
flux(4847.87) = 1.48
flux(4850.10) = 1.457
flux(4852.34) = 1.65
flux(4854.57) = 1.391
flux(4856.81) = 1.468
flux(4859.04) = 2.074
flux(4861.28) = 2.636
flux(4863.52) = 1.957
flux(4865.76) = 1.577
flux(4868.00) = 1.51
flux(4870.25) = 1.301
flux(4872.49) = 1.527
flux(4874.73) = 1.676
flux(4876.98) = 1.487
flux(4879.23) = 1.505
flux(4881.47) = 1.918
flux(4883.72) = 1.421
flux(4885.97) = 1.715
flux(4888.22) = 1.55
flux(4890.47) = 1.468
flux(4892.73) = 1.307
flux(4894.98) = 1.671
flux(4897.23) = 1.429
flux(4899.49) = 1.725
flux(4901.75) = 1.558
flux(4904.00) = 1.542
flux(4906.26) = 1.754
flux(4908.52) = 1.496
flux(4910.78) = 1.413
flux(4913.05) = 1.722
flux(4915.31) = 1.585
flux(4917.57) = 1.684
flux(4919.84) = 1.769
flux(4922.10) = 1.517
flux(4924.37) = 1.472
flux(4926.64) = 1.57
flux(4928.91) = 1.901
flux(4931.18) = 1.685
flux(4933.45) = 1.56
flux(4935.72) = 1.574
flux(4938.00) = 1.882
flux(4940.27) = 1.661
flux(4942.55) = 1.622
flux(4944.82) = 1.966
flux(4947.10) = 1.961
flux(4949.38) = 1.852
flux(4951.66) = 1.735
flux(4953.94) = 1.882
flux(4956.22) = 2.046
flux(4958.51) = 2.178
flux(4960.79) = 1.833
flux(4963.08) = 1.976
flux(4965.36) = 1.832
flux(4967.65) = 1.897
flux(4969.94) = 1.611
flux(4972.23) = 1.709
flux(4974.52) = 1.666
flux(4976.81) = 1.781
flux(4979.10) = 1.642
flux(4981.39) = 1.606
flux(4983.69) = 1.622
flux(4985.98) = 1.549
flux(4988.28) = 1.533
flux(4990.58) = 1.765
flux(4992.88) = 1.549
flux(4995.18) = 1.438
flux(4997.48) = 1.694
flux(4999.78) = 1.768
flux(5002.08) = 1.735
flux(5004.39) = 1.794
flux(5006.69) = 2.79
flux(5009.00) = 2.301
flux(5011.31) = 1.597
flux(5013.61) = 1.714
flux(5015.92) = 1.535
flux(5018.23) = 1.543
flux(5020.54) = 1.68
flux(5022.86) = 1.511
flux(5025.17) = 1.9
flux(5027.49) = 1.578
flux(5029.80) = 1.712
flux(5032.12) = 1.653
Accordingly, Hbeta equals -2.2 Angstrom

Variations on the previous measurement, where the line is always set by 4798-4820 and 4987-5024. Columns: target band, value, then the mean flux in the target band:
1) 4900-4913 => 0.9 Angstrom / 1.57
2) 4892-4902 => 0.8 Angstrom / 1.55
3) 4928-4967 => -2.7 Angstrom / 1.83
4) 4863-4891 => 1.6 Angstrom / 1.58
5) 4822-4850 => 1.6 Angstrom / 1.56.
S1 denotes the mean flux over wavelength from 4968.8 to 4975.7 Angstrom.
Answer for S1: 1.66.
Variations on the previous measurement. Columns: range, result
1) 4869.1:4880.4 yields 1.5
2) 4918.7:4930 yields 1.64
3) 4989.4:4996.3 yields 1.58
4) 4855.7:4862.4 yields 2.06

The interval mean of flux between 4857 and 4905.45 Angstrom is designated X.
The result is 1.64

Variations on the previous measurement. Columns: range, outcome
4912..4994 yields 1.73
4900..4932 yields 1.62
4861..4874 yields 1.69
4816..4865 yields 1.66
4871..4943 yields 1.6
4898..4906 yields 1.62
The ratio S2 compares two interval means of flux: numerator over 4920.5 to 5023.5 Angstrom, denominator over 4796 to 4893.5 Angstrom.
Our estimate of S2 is 1.08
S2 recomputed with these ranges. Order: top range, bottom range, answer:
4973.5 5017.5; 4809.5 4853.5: 1.10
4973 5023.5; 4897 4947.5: 1.04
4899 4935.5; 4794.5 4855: 1.01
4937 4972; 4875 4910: 1.18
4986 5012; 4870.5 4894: 1.17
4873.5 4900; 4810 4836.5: 0.96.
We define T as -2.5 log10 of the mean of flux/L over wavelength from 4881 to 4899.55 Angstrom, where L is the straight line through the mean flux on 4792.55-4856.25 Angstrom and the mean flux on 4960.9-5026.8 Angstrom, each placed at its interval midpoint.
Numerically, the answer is 0.07 mag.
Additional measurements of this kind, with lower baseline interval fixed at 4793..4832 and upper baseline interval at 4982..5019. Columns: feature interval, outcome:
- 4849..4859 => 0.09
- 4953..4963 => -0.15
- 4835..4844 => 0.11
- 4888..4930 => 0.08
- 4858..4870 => -0.13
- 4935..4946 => -0.02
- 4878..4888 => 0.04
